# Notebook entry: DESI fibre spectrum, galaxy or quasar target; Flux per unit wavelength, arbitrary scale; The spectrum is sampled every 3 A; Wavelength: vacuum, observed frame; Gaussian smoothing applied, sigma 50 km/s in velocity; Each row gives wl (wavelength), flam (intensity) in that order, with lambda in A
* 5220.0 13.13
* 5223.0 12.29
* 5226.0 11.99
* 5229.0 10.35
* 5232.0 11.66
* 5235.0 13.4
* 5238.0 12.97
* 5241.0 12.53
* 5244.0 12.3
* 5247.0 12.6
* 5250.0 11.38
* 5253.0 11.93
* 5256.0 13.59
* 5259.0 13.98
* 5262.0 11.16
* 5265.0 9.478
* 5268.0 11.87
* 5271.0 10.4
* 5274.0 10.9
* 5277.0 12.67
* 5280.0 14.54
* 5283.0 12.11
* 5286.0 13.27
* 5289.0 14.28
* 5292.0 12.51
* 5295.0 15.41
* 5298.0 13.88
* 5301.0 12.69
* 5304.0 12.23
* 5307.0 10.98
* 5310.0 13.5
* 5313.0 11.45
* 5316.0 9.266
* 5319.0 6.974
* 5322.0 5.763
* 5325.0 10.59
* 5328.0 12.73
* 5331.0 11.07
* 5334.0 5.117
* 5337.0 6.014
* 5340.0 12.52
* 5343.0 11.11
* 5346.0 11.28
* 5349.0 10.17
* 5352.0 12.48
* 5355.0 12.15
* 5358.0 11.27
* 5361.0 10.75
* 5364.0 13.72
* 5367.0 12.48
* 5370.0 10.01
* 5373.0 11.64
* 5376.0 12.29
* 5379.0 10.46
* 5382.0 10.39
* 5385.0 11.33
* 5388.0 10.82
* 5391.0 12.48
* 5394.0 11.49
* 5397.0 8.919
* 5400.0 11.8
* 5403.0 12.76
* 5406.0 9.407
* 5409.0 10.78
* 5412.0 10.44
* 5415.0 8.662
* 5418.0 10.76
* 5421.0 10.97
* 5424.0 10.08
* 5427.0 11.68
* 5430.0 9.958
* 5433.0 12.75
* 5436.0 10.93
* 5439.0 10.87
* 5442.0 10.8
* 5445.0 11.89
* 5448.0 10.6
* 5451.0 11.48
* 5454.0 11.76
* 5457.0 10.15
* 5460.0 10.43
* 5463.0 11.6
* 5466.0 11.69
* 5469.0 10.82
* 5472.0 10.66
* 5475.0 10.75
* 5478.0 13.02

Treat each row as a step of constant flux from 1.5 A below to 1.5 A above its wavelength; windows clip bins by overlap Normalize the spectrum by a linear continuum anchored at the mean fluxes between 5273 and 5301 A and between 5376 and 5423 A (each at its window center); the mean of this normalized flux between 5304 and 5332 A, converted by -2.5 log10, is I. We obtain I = 0.22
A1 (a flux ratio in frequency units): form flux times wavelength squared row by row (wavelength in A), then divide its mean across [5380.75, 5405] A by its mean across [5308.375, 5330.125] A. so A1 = 1.14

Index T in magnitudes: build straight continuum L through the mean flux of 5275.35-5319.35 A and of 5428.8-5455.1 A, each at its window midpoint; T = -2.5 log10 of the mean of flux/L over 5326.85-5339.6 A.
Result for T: 0.34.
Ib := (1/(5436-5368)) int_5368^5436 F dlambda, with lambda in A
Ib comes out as 10.9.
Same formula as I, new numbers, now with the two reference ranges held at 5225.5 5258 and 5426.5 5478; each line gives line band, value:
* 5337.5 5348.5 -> 0.07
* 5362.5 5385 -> 0.00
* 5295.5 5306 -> -0.10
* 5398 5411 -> 0.03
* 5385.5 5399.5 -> 0.04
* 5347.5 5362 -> 0.03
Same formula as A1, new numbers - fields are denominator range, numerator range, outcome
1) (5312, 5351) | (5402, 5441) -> 1.16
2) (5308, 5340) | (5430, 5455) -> 1.25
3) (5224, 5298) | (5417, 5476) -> 0.95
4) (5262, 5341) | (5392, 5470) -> 1.02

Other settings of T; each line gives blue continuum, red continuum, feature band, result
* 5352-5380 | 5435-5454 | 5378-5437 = 0.06 mag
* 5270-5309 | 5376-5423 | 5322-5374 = 0.09 mag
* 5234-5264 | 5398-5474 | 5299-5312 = -0.03 mag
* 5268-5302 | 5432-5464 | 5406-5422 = 0.13 mag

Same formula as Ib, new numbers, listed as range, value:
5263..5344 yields 11.2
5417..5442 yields 11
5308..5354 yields 10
